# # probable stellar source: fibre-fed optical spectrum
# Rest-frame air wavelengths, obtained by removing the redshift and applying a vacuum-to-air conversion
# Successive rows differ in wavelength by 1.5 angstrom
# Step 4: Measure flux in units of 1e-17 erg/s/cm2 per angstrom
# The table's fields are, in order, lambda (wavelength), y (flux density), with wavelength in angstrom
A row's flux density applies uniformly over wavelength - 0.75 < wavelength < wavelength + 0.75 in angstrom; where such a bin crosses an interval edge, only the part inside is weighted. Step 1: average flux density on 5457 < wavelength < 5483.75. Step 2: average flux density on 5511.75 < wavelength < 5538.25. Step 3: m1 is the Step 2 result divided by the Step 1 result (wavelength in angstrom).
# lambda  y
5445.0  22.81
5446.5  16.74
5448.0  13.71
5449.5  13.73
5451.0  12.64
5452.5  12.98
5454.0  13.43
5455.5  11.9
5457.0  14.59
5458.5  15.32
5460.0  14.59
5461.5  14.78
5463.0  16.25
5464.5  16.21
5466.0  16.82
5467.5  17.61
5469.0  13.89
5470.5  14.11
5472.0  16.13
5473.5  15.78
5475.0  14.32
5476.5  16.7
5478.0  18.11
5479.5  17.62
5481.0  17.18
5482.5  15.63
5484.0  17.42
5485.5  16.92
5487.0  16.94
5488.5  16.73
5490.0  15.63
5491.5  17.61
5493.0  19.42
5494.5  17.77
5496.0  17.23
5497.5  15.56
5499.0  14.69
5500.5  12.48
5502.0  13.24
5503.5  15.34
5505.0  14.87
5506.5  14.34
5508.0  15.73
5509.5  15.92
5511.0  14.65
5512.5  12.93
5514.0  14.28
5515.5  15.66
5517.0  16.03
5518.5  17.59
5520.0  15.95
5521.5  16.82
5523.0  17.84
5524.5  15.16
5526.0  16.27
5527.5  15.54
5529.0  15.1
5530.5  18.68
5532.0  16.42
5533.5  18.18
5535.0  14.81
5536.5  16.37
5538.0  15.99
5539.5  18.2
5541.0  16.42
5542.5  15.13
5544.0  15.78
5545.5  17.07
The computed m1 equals 1.01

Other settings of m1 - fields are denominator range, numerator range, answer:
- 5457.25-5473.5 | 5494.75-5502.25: 0.96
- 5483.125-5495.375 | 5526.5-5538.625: 0.95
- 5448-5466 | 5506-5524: 1.09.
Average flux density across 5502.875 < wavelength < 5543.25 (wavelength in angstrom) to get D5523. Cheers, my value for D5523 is 15.9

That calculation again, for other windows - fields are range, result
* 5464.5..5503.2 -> 16.2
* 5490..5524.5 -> 15.7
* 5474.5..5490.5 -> 16.7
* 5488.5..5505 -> 15.9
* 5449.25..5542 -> 15.8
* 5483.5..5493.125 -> 17.1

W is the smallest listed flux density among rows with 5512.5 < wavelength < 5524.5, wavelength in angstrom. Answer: 12.93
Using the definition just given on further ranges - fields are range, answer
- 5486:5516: 12.48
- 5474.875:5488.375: 14.32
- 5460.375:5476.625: 13.89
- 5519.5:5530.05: 15.1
